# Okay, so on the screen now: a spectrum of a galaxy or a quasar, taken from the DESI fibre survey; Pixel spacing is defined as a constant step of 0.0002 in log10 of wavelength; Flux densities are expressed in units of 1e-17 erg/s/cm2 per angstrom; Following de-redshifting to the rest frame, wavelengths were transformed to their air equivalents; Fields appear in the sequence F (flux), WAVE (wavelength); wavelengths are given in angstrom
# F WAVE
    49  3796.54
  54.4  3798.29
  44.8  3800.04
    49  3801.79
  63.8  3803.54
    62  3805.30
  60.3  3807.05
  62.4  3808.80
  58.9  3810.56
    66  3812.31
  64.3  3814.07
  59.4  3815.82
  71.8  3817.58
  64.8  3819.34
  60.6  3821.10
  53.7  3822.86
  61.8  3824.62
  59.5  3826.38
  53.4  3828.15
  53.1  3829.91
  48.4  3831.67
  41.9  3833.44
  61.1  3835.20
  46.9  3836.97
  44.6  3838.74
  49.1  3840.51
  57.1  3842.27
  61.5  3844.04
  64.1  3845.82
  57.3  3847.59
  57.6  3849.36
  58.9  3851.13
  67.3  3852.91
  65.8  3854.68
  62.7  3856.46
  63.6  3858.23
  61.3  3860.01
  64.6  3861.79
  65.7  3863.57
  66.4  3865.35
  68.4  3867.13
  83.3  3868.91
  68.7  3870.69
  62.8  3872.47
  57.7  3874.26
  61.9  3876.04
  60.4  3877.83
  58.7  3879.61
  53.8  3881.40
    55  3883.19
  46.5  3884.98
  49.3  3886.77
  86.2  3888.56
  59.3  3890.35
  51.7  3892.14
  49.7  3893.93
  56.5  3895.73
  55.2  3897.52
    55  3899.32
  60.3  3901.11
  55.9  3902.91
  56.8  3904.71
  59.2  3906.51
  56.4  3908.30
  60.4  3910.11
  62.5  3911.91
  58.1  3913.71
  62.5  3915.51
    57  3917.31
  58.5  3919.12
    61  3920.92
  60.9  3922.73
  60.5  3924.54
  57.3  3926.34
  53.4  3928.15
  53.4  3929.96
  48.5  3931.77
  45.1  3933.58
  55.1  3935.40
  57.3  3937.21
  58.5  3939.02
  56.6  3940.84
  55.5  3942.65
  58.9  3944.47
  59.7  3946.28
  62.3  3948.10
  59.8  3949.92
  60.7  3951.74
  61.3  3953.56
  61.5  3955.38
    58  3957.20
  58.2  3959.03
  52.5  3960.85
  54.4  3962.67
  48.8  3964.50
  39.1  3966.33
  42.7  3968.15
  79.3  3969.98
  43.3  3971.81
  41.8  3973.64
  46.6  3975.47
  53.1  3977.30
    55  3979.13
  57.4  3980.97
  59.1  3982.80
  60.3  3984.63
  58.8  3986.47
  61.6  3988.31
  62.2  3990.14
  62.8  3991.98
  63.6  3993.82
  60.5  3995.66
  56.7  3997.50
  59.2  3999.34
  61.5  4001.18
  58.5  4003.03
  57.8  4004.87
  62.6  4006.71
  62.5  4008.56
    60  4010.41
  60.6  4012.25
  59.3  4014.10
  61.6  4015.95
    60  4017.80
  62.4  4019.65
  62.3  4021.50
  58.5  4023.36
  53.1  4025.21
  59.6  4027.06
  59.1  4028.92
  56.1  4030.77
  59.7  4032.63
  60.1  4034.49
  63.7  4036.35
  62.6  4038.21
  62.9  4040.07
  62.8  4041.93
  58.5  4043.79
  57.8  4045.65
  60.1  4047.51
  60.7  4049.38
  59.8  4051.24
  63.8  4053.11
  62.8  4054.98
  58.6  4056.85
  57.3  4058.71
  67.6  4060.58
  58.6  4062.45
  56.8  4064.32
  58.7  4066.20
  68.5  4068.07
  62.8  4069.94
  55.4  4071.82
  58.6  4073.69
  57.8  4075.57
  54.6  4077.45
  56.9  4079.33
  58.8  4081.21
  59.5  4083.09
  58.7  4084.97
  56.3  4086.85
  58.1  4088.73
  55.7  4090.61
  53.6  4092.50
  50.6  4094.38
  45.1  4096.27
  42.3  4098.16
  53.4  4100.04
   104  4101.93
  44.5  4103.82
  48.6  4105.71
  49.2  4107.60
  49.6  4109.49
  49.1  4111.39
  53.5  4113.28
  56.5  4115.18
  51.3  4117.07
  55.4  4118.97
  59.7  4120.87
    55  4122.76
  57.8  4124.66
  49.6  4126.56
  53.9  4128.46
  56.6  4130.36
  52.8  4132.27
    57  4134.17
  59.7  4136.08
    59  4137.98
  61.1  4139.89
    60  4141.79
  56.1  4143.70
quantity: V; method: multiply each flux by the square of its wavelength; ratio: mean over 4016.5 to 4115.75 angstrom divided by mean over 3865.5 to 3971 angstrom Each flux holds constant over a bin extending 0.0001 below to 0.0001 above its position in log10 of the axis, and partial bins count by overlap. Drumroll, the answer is 1.1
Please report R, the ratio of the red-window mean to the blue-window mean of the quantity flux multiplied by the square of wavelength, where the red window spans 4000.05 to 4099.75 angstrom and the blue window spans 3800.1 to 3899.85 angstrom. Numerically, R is 1.10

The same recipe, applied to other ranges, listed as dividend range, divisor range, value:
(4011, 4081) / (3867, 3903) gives 1.09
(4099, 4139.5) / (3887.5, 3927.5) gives 1.05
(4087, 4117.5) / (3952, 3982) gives 1.08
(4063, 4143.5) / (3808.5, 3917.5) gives 1.07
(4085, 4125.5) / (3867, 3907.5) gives 1.03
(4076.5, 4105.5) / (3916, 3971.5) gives 1.08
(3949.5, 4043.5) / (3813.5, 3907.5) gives 1.05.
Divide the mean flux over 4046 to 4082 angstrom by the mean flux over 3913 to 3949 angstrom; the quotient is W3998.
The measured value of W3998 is 1.05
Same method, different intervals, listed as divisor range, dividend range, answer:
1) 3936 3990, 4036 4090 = 1.07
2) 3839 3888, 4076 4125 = 0.91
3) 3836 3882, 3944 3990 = 0.91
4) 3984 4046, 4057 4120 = 0.94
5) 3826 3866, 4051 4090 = 1.03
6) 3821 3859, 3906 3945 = 1.01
